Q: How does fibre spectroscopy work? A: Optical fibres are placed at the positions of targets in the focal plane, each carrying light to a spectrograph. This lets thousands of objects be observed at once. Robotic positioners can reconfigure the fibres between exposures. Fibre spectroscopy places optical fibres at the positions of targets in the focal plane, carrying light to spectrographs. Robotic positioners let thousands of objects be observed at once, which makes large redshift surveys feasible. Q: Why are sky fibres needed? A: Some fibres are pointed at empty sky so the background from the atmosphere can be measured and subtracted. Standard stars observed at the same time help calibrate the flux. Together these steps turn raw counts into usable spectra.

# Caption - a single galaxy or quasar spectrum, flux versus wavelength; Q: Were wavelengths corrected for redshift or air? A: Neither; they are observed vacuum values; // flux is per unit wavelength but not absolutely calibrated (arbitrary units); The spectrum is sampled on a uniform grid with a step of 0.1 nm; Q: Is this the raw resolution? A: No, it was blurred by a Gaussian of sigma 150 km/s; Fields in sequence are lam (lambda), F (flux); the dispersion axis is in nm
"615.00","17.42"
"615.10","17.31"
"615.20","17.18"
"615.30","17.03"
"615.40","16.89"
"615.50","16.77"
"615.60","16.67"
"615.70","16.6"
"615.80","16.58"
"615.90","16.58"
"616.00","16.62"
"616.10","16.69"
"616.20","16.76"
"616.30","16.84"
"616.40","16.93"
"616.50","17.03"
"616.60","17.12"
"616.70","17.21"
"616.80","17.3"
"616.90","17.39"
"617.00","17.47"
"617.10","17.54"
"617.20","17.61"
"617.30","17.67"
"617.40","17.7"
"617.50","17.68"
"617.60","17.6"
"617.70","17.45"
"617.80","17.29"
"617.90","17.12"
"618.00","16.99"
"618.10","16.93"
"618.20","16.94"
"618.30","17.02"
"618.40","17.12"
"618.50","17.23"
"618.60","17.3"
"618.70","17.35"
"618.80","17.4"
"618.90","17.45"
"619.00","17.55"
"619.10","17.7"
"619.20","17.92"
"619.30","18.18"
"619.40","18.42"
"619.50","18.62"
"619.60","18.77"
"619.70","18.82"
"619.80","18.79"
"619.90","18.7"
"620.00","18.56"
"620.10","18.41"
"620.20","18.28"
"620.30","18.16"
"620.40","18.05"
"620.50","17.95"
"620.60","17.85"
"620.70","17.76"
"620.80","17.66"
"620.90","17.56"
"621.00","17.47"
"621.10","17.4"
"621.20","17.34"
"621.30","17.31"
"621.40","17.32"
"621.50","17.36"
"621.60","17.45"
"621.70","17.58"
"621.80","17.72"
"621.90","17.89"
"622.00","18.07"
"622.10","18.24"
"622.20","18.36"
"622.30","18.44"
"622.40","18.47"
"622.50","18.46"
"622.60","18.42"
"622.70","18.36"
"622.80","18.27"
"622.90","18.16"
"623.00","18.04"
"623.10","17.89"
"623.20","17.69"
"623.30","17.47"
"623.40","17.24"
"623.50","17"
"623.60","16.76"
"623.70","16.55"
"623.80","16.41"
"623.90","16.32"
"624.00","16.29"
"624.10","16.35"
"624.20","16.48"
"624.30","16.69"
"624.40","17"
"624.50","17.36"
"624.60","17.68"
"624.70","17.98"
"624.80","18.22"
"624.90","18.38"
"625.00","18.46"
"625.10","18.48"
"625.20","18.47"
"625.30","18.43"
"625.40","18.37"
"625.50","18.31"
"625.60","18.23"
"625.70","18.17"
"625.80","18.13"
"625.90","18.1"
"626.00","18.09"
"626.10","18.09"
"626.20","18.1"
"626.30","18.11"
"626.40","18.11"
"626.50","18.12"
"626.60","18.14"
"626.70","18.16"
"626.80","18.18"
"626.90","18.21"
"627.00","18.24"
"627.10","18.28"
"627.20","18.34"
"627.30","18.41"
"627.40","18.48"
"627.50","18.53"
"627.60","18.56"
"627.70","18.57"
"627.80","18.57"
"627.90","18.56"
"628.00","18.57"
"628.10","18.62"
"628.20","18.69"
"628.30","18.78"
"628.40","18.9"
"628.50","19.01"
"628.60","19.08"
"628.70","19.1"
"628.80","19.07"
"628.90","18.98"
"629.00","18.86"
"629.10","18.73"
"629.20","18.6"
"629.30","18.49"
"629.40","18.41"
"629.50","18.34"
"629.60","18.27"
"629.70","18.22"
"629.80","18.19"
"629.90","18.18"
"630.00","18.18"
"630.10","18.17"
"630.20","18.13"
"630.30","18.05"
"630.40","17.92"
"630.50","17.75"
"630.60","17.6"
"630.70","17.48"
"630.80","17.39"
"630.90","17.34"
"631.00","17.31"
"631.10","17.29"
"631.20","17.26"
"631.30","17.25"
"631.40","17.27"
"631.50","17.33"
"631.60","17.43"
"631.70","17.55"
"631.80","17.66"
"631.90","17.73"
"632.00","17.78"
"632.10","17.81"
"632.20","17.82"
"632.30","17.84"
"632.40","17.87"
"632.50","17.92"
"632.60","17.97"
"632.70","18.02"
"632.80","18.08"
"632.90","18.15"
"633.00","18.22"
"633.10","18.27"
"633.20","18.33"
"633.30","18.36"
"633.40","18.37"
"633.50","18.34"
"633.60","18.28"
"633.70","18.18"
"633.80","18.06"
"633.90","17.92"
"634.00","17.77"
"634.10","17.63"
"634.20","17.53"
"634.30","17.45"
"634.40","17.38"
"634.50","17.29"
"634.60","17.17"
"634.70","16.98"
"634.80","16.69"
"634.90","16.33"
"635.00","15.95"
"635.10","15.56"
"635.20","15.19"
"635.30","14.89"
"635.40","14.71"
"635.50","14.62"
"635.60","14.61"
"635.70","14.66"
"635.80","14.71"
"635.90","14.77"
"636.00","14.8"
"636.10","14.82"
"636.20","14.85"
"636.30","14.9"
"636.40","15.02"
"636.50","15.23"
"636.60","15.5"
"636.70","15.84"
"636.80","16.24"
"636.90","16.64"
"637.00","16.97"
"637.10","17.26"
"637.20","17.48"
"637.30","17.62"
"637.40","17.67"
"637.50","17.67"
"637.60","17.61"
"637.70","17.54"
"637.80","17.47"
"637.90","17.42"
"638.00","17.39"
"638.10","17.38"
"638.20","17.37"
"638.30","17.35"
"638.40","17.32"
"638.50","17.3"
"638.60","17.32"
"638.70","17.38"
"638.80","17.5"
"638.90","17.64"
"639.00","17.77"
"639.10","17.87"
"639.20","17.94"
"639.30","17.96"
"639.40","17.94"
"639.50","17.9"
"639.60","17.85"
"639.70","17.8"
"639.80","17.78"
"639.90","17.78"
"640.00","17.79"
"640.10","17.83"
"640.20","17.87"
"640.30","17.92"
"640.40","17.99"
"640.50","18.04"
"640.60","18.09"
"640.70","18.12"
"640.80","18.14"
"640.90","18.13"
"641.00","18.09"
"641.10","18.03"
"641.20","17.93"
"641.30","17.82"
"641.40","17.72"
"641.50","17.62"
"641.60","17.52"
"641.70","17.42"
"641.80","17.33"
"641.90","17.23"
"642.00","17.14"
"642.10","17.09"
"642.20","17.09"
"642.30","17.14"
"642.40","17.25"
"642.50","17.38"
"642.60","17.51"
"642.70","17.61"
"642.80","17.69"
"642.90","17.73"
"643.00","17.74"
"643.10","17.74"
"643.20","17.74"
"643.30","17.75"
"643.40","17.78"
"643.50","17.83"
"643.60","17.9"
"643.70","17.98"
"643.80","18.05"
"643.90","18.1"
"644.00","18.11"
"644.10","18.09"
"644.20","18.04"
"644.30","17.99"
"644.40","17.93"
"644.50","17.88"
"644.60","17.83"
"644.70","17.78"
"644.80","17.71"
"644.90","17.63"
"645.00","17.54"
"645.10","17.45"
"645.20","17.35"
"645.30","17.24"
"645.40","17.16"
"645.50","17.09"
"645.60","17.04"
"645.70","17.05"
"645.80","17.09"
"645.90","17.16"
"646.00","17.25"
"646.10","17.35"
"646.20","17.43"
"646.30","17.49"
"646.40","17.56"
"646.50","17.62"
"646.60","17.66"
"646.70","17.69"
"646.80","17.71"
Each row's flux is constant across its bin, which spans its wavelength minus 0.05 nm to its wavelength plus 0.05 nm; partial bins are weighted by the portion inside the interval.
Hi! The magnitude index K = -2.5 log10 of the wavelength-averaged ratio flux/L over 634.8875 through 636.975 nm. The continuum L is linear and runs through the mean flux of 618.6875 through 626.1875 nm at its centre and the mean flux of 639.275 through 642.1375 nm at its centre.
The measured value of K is 0.17 mag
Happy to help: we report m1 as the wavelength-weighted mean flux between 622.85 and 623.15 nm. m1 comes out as 18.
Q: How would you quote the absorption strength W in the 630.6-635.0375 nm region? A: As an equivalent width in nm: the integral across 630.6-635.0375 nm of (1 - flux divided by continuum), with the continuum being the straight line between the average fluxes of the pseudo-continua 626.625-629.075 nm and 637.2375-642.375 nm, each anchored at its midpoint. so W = 0.14 nm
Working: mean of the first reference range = 18.6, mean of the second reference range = 17.7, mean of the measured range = 17.6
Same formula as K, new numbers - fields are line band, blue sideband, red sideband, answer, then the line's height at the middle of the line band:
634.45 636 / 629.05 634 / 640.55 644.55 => 0.15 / 17.9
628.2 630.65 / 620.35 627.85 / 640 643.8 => -0.04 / 17.8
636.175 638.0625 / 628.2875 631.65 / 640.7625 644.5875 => 0.08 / 17.9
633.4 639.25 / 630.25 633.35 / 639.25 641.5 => 0.07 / 17.8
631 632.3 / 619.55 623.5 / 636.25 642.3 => 0.01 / 17.7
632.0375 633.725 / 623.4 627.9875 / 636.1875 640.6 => -0.03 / 17.5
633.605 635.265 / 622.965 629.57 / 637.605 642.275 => 0.05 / 17.8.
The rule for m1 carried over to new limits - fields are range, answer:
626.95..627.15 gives 18.3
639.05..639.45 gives 17.9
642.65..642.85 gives 17.7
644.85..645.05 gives 17.6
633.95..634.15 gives 17.7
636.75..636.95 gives 16.4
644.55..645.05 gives 17.7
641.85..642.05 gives 17.2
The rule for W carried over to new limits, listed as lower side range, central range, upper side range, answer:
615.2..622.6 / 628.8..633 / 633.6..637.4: -0.33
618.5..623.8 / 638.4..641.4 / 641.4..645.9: -0.04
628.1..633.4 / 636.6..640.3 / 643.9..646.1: 0.07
